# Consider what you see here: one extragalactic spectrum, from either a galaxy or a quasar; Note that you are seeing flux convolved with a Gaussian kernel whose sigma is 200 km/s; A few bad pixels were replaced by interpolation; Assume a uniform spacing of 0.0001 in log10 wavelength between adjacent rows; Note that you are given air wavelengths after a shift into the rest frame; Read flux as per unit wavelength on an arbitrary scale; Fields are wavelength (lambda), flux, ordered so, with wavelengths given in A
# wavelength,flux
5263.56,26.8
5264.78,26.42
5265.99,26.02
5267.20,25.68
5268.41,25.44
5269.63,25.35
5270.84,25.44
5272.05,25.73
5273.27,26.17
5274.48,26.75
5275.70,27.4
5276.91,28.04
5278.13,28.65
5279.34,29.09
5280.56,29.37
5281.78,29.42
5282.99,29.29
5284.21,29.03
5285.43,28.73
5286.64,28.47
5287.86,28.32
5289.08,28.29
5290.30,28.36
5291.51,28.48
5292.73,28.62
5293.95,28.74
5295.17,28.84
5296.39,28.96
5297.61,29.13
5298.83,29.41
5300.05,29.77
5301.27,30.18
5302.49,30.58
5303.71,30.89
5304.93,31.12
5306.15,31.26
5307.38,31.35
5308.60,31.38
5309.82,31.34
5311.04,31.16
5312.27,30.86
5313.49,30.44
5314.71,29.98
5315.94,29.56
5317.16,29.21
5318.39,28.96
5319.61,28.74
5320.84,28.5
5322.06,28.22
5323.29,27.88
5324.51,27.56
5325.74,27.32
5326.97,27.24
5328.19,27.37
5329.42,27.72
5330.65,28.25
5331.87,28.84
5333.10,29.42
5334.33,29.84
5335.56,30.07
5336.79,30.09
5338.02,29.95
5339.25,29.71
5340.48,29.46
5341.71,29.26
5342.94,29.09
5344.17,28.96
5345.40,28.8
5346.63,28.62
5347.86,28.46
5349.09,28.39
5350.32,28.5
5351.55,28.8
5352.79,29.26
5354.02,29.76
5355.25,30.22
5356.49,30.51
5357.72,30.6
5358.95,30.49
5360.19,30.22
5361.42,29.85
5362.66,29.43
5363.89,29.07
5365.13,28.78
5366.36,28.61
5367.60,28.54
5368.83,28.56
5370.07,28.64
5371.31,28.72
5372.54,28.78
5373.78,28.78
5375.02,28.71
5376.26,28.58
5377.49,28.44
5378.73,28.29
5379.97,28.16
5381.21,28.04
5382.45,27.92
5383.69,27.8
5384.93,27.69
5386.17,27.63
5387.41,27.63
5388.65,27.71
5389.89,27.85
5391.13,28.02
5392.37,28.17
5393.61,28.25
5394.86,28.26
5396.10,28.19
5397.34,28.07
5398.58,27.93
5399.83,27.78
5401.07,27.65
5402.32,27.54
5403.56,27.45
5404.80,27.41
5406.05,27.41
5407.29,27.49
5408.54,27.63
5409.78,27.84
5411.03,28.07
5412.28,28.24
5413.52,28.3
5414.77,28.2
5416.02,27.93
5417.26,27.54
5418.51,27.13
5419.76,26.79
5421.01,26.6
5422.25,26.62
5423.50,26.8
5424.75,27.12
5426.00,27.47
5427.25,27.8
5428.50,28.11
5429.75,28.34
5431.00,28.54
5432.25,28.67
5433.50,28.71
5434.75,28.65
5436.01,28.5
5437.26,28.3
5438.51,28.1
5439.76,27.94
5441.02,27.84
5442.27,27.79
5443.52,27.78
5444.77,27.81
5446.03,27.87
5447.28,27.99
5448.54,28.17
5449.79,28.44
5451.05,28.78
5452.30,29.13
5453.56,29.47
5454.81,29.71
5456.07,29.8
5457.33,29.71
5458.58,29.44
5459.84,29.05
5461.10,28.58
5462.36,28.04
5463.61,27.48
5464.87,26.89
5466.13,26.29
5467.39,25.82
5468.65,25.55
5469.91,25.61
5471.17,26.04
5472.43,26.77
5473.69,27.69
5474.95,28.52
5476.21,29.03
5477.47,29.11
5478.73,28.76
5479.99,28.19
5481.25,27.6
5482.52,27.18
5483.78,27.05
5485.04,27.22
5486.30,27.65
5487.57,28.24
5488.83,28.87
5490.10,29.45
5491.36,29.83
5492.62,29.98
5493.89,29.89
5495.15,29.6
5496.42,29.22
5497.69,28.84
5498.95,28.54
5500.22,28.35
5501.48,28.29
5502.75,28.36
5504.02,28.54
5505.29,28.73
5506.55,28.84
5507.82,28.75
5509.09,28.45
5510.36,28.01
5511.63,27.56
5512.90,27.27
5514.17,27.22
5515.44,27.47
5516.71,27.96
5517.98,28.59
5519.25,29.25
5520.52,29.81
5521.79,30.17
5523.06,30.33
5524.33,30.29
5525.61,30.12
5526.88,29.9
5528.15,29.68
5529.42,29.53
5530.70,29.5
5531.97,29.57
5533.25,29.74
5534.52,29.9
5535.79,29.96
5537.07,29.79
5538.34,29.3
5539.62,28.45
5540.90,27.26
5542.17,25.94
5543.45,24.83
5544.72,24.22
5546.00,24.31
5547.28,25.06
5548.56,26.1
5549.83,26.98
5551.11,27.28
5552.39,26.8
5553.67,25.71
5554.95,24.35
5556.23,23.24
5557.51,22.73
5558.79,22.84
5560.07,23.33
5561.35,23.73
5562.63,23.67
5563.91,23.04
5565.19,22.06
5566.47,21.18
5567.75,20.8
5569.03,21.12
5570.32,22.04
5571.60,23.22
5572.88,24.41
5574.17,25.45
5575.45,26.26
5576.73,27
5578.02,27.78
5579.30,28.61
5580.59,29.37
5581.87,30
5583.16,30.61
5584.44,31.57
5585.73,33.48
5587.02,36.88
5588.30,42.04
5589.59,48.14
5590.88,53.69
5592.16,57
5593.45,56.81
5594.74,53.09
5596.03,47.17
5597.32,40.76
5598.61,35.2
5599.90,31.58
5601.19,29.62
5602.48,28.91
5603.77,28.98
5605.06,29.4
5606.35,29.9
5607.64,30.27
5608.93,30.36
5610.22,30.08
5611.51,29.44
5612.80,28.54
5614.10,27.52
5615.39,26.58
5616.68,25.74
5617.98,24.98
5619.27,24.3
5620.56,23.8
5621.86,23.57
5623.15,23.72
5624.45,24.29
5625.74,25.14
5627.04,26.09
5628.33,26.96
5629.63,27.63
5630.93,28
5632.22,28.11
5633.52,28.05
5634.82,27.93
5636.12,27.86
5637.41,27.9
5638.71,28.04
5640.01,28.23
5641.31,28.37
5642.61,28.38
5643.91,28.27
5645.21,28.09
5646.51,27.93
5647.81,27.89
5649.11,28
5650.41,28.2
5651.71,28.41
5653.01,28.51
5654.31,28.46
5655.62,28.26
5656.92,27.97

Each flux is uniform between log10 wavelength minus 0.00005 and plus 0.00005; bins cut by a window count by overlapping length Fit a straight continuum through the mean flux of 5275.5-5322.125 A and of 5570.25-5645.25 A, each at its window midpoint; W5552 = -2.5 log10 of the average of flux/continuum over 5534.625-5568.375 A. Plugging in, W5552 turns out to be 0.22 mag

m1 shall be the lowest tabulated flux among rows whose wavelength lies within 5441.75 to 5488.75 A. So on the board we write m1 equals 25.55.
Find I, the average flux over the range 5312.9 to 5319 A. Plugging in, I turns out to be 29.6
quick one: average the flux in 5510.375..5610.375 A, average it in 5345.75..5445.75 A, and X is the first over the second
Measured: 1.06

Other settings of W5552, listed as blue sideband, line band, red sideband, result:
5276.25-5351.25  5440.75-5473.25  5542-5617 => 0.065 mag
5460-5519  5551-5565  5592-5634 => 0.227 mag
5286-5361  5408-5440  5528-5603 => 0.068 mag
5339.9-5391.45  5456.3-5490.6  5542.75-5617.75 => 0.061 mag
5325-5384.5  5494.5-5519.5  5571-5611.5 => 0.152 mag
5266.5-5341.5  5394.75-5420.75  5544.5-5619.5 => 0.059 mag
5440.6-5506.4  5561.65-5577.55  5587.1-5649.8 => 0.285 mag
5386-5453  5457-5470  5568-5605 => 0.079 mag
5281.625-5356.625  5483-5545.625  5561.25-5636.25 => 0.050 mag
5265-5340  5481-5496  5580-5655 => 0.063 mag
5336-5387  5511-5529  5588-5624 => 0.119 mag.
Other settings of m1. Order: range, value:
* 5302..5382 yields 27.24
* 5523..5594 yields 20.8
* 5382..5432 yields 26.6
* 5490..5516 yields 27.22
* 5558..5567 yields 21.18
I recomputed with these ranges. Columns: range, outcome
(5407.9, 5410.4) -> 27.7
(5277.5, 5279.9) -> 28.9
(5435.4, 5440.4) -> 28.2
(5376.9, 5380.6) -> 28.3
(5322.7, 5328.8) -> 27.5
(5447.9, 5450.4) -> 28.3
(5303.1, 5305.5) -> 31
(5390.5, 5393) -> 28.1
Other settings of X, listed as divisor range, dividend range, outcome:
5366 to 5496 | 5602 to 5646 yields 0.98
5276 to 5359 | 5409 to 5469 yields 0.96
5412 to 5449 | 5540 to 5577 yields 0.87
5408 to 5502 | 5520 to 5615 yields 1.07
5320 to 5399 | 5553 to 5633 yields 1.04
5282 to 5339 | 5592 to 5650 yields 1.03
